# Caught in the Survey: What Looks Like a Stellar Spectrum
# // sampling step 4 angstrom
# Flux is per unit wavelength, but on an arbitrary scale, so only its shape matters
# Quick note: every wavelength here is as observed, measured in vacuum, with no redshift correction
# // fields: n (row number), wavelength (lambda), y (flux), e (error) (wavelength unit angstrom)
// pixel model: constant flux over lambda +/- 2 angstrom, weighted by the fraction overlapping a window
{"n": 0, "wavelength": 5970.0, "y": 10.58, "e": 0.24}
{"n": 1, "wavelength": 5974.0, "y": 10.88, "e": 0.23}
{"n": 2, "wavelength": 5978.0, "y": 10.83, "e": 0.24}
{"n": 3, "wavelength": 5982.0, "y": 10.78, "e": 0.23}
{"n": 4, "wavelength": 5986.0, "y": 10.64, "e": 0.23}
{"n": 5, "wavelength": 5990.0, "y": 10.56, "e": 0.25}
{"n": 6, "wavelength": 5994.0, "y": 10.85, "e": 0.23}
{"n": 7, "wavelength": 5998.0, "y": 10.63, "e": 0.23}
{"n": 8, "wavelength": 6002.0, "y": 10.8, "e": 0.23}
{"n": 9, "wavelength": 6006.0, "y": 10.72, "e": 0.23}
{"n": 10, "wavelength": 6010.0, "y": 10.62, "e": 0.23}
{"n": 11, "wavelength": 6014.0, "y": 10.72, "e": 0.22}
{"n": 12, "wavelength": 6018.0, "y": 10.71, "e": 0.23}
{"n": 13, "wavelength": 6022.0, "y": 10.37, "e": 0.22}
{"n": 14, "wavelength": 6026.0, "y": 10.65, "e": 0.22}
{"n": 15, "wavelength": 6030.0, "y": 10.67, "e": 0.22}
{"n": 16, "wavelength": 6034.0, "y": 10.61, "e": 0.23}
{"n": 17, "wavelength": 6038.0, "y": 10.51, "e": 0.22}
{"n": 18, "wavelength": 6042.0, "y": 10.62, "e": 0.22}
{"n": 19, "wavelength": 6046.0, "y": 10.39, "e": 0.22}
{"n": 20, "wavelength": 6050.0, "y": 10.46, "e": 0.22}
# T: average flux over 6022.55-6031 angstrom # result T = 10.6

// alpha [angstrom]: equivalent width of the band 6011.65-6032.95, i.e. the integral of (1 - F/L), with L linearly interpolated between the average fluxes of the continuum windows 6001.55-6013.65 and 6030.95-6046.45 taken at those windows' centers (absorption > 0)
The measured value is 0.0 angstrom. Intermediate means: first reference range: 10.7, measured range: 10.6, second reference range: 10.6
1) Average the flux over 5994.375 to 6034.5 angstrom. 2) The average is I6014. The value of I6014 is 10.7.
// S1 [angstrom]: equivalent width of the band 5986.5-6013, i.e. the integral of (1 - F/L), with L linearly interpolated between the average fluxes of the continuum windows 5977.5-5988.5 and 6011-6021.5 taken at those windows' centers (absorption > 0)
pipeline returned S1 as 0.0 angstrom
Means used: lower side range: 10.7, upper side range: 10.7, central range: 10.7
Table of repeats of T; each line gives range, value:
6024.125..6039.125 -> 10.6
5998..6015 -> 10.7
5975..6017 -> 10.7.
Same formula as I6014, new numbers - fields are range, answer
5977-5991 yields 10.7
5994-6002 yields 10.7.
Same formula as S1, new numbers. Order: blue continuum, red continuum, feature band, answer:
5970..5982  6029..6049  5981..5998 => 0.08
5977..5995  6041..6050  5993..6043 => -0.27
